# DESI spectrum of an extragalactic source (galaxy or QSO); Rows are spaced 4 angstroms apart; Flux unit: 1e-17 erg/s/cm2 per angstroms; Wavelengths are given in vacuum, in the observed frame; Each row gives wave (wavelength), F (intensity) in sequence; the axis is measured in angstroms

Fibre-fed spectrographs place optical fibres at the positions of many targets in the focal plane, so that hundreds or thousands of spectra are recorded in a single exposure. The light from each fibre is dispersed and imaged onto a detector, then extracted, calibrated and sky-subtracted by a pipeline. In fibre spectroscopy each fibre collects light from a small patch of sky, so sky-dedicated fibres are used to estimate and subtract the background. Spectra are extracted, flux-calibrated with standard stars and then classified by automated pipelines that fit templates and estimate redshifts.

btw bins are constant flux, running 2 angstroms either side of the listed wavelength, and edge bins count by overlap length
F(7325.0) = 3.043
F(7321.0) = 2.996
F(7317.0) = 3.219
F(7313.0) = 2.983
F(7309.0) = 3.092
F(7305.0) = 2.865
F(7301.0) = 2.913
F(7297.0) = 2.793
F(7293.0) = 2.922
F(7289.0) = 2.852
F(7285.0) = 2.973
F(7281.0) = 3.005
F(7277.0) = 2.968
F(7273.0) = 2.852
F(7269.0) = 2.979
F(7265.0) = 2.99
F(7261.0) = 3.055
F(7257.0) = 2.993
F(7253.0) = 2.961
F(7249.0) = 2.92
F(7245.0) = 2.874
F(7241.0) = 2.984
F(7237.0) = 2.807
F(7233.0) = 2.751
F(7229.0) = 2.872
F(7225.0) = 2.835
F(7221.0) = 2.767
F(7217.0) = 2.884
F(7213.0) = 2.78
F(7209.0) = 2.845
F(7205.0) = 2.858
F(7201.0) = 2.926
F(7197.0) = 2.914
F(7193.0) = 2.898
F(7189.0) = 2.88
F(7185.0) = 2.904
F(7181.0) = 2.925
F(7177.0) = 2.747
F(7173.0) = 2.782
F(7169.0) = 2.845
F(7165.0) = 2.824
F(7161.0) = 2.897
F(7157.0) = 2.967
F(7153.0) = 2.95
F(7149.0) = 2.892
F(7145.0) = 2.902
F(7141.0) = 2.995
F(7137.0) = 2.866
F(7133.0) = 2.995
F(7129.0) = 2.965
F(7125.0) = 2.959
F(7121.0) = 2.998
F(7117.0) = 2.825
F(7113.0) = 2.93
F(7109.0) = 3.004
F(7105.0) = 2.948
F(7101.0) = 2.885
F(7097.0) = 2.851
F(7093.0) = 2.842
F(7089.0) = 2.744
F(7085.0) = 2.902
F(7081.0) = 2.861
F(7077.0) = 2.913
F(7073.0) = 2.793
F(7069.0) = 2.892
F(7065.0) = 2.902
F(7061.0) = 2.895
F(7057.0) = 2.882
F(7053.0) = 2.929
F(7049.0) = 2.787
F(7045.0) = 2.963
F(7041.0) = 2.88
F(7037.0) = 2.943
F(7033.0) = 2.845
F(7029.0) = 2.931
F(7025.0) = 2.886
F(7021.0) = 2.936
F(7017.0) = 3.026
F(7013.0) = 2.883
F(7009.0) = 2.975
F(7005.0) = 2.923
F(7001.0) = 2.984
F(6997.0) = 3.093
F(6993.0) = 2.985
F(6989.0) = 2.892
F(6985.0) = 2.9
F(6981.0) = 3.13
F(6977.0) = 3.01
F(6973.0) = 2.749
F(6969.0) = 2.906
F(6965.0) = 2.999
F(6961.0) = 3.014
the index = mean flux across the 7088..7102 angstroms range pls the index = 2.83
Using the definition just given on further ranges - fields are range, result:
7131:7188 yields 2.89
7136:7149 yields 2.92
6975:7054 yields 2.95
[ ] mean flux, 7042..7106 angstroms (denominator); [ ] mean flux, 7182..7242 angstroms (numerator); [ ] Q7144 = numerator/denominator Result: 1.00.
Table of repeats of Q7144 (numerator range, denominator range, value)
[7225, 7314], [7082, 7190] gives 1.01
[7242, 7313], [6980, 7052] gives 1.00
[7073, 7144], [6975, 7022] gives 0.98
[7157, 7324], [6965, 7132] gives 1.00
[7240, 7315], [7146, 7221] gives 1.03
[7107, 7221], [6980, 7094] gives 0.99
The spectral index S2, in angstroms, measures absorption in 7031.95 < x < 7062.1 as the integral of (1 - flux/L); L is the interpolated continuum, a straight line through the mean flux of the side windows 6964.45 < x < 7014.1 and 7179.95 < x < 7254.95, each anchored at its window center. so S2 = 0.44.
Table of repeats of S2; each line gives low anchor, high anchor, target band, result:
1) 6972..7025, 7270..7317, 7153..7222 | 2.0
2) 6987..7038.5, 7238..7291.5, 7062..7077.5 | 0.4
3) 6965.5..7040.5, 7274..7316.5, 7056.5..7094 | 1.0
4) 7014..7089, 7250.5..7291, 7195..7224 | 0.9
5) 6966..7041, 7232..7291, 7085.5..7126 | 0.6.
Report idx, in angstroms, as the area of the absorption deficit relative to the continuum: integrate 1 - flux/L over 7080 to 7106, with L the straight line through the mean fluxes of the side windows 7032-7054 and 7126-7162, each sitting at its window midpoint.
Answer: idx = 0.5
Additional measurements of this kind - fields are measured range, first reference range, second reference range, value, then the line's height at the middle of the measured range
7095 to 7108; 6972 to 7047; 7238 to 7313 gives 0.19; 2.95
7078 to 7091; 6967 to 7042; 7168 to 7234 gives 0.28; 2.9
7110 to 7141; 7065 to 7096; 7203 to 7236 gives -1.05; 2.84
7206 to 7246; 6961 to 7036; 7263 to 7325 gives 1.62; 2.96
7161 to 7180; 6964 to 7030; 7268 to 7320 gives 0.89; 2.95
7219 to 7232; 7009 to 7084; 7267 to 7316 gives 0.48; 2.93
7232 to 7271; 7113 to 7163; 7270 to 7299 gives -0.26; 2.92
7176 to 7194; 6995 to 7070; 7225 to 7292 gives 0.30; 2.92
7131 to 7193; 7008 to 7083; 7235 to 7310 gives 0.56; 2.92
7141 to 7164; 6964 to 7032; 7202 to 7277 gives -0.08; 2.91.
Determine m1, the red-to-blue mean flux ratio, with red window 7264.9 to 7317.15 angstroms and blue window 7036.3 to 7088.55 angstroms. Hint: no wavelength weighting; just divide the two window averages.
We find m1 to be 1.0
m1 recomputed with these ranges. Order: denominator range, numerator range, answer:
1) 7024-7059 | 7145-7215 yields 0.99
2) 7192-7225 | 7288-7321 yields 1.04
